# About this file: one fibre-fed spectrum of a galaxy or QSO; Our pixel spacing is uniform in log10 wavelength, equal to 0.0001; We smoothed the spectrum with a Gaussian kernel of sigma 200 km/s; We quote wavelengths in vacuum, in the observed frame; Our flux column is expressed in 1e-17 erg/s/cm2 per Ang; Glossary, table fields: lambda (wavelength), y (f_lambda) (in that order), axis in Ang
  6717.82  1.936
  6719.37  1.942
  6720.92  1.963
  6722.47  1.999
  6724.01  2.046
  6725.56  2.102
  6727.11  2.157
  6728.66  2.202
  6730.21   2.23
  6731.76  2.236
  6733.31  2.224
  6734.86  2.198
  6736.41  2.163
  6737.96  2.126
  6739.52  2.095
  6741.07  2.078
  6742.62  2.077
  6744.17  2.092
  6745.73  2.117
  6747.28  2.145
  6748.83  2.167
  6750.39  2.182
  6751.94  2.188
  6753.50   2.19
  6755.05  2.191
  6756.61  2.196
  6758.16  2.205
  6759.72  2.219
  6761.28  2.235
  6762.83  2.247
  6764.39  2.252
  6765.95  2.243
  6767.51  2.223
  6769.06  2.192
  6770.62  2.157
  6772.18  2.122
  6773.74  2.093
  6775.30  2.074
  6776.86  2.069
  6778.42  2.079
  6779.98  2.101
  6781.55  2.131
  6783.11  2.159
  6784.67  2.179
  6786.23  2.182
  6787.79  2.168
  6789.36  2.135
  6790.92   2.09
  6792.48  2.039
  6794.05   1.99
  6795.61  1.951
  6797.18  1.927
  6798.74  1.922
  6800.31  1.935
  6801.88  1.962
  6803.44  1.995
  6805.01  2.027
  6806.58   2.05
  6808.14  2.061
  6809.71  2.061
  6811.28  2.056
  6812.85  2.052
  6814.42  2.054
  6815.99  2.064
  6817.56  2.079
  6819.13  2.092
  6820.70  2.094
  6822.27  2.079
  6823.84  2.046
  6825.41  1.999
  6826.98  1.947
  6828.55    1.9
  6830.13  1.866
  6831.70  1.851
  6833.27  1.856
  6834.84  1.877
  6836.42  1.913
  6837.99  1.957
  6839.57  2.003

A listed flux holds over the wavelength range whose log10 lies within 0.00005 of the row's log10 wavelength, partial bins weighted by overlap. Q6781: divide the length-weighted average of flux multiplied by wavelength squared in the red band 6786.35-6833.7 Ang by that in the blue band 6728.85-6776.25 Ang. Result 0.9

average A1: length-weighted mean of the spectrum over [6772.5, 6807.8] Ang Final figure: 2.06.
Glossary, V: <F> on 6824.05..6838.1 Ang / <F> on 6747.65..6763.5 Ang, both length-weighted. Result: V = 0.87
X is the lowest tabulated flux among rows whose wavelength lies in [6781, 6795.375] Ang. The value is 1.99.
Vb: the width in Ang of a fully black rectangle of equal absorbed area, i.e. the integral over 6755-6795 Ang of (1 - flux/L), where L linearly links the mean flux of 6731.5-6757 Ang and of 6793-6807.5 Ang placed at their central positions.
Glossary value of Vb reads -1.85 Ang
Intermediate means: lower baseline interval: 2.15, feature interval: 2.15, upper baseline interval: 1.98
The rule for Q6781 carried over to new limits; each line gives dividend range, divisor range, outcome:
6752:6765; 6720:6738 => 1.05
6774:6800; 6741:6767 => 0.96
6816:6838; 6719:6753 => 0.95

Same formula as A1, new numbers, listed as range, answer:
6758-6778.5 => 2.17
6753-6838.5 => 2.07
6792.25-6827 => 2.02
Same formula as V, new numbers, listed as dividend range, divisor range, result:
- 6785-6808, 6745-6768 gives 0.92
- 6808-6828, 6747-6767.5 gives 0.93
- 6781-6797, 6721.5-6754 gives 0.98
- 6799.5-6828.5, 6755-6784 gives 0.94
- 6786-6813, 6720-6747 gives 0.96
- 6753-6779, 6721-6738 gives 1.01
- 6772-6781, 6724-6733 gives 0.96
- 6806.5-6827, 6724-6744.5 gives 0.96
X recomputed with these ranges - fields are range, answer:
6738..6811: 1.922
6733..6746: 2.077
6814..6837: 1.851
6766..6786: 2.069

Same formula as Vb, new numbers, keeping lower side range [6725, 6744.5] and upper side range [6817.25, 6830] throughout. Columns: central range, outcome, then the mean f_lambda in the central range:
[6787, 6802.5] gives 0.4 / 2.01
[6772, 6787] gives -0.2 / 2.12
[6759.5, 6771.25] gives -0.6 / 2.22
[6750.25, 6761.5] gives -0.4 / 2.2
